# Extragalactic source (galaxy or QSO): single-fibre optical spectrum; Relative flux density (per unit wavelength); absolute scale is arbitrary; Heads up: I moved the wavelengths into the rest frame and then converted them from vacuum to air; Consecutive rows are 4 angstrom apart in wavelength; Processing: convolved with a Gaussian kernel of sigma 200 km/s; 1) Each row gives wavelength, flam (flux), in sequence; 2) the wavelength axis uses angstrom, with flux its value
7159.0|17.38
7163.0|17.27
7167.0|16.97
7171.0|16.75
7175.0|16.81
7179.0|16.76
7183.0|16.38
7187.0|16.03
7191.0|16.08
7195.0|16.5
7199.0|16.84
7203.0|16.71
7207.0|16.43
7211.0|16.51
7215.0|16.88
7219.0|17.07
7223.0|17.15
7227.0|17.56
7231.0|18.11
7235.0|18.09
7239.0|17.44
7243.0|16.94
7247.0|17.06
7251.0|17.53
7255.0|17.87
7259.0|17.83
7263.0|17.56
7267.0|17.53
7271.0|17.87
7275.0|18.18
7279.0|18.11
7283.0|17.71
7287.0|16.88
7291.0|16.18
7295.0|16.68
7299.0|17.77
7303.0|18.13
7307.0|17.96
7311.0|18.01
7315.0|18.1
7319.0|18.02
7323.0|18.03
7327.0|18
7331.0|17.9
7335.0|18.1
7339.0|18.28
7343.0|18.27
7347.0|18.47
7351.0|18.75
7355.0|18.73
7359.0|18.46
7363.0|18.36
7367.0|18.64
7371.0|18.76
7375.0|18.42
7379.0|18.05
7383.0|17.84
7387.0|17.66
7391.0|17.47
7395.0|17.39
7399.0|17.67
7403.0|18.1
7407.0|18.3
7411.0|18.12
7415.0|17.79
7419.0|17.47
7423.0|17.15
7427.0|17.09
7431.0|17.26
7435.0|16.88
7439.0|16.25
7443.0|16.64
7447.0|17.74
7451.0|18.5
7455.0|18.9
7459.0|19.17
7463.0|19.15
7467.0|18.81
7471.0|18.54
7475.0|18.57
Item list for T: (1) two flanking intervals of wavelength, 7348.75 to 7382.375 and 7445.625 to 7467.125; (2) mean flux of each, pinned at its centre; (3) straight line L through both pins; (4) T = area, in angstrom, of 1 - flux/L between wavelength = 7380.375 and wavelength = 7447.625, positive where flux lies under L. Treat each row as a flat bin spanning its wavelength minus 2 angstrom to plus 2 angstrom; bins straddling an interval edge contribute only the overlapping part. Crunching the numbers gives 4.2 angstrom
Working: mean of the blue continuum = 18.5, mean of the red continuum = 18.7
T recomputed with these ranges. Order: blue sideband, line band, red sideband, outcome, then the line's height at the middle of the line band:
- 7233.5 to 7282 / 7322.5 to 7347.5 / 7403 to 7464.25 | -0.6 angstrom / 17.7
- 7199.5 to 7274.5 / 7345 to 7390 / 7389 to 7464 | -1.9 angstrom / 17.6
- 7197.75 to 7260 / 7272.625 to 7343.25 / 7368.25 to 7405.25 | -0.7 angstrom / 17.6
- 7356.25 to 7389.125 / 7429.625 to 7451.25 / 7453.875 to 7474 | 1.9 angstrom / 18.7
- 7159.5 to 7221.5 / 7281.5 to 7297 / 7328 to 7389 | 0.7 angstrom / 17.6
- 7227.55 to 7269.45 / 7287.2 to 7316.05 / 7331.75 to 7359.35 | 0.9 angstrom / 18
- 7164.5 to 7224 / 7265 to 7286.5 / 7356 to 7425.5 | -0.8 angstrom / 17.2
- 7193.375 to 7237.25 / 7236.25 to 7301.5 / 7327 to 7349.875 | 0.4 angstrom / 17.6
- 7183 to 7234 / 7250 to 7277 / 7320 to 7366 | -0.5 angstrom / 17.4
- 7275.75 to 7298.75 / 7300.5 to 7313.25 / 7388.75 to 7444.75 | -0.6 angstrom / 17.2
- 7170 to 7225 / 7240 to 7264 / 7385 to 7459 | -0.8 angstrom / 16.9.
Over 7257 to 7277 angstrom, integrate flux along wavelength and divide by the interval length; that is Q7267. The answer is 17.8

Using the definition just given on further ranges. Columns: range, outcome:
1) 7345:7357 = 18.7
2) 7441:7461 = 18.2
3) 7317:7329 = 18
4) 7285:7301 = 16.9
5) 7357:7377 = 18.5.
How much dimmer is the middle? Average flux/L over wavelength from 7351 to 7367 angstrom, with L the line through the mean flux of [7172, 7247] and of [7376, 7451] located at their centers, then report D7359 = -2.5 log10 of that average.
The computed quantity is -0.07 mag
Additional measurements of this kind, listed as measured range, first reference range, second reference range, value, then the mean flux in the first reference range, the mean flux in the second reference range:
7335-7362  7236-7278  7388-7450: -0.06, 17.6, 17.4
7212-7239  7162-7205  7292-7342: -0.03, 16.6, 17.9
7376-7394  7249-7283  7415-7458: -0.01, 17.8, 17.4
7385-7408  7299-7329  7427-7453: -0.02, 18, 17.2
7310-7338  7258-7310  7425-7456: -0.03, 17.6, 17.4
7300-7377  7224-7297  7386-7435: -0.04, 17.5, 17.6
